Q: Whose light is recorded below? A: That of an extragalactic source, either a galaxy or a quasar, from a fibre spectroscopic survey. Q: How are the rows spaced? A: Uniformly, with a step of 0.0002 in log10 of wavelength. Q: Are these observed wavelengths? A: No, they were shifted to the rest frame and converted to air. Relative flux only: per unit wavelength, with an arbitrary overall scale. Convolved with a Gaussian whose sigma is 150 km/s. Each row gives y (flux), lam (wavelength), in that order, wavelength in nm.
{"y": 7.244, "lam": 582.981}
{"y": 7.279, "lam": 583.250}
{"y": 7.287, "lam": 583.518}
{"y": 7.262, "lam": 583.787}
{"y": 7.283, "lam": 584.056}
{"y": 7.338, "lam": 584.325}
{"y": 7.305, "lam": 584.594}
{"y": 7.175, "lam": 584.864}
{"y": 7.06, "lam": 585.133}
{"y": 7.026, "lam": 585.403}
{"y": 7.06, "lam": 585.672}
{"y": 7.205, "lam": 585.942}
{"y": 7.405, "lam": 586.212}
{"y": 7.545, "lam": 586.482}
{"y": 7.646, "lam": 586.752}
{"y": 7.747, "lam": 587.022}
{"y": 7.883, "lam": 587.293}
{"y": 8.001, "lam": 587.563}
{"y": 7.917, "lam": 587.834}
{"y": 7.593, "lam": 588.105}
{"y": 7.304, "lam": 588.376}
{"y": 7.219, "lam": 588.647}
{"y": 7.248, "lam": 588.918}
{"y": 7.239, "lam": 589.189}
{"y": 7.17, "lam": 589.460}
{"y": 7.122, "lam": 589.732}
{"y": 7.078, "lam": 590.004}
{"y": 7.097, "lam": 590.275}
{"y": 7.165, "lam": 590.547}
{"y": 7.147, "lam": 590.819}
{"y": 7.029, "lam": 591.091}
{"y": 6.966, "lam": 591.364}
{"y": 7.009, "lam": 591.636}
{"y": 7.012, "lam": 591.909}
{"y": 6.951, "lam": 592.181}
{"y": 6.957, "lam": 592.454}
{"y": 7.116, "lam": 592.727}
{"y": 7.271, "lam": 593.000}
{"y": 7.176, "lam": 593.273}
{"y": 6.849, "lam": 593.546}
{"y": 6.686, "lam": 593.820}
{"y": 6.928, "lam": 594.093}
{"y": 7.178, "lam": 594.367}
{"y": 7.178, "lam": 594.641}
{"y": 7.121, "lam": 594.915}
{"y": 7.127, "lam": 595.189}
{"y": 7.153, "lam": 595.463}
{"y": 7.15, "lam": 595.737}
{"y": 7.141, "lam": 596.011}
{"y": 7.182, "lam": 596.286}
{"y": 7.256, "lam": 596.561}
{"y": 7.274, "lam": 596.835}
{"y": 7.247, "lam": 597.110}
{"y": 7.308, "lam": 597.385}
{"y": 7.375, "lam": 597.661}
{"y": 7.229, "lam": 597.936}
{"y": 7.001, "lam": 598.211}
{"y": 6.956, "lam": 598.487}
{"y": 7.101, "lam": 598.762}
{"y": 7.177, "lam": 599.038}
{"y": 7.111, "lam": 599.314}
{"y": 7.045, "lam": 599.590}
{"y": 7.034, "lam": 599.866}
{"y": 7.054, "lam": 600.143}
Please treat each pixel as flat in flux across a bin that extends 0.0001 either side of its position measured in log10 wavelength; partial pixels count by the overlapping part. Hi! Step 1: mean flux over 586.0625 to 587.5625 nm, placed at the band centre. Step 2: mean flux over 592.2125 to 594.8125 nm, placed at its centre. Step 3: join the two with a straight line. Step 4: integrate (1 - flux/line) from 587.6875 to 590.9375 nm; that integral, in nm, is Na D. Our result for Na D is 0.07 nm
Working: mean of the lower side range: 7.67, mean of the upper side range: 7.03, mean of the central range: 7.28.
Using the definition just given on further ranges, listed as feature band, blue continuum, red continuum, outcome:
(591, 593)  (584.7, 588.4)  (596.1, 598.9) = 0.08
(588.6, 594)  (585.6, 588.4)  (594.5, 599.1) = 0.25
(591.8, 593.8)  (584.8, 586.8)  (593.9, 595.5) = 0.03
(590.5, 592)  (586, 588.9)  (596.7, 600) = 0.08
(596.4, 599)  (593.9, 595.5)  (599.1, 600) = -0.04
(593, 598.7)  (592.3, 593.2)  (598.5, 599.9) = -0.02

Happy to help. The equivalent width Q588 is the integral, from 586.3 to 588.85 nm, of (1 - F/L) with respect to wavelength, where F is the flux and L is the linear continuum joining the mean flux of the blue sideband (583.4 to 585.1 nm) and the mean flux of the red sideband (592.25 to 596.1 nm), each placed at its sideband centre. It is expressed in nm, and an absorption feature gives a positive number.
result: -0.16 nm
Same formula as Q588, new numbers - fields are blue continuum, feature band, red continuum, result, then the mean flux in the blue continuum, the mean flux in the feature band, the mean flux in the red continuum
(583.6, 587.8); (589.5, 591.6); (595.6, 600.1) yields 0.06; 7.41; 7.09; 7.16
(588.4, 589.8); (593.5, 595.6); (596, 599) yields 0.05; 7.21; 7.03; 7.19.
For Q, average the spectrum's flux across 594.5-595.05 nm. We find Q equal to 7.15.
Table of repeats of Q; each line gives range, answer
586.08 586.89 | 7.54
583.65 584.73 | 7.29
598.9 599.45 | 7.14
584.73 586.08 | 7.11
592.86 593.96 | 7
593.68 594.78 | 6.99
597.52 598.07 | 7.3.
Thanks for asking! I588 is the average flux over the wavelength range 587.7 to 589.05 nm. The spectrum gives 7.46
